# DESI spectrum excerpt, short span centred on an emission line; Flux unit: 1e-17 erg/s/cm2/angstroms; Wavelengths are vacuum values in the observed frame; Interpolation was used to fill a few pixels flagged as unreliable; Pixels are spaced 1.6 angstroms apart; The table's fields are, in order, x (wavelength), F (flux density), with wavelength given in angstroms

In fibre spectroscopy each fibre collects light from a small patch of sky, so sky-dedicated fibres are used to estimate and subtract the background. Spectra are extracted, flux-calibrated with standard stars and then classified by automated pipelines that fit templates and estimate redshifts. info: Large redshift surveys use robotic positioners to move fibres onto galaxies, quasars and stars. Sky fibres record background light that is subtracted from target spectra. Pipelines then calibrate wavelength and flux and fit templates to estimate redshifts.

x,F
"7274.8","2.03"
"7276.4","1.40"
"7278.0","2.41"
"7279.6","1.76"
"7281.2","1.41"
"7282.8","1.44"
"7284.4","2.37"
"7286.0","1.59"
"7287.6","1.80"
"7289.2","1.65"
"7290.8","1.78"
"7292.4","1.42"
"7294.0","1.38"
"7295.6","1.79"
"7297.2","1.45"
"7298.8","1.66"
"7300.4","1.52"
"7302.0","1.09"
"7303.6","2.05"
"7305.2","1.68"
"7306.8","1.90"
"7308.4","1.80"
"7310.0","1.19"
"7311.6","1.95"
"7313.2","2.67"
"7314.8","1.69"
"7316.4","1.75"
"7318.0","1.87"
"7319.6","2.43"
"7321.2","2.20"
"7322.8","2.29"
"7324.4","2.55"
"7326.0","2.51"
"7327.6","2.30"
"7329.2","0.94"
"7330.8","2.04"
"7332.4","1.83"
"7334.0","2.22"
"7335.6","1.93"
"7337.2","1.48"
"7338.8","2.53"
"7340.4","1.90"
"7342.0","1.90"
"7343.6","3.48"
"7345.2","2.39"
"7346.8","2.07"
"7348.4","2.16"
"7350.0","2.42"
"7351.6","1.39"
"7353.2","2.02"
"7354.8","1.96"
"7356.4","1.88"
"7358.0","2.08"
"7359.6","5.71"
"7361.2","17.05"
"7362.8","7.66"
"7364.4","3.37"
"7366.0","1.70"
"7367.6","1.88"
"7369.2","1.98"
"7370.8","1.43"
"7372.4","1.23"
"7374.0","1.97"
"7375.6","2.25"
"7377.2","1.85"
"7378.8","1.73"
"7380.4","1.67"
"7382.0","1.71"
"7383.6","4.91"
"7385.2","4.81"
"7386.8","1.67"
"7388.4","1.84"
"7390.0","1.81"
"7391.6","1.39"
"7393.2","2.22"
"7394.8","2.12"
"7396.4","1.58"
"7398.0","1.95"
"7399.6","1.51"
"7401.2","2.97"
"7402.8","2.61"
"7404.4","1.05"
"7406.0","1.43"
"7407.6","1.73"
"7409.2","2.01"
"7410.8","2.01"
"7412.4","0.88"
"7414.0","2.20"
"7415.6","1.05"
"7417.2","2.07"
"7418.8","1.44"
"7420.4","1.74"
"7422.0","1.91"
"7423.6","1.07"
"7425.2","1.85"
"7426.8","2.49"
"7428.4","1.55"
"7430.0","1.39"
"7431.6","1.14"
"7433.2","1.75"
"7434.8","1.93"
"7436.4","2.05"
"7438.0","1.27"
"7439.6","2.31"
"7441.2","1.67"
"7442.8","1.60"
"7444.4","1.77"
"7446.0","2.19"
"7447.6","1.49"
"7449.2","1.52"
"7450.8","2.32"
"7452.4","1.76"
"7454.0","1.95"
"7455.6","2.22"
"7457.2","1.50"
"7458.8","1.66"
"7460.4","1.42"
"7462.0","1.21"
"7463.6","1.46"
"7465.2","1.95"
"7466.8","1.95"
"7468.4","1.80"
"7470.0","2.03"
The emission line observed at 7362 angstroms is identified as H-alpha 6563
